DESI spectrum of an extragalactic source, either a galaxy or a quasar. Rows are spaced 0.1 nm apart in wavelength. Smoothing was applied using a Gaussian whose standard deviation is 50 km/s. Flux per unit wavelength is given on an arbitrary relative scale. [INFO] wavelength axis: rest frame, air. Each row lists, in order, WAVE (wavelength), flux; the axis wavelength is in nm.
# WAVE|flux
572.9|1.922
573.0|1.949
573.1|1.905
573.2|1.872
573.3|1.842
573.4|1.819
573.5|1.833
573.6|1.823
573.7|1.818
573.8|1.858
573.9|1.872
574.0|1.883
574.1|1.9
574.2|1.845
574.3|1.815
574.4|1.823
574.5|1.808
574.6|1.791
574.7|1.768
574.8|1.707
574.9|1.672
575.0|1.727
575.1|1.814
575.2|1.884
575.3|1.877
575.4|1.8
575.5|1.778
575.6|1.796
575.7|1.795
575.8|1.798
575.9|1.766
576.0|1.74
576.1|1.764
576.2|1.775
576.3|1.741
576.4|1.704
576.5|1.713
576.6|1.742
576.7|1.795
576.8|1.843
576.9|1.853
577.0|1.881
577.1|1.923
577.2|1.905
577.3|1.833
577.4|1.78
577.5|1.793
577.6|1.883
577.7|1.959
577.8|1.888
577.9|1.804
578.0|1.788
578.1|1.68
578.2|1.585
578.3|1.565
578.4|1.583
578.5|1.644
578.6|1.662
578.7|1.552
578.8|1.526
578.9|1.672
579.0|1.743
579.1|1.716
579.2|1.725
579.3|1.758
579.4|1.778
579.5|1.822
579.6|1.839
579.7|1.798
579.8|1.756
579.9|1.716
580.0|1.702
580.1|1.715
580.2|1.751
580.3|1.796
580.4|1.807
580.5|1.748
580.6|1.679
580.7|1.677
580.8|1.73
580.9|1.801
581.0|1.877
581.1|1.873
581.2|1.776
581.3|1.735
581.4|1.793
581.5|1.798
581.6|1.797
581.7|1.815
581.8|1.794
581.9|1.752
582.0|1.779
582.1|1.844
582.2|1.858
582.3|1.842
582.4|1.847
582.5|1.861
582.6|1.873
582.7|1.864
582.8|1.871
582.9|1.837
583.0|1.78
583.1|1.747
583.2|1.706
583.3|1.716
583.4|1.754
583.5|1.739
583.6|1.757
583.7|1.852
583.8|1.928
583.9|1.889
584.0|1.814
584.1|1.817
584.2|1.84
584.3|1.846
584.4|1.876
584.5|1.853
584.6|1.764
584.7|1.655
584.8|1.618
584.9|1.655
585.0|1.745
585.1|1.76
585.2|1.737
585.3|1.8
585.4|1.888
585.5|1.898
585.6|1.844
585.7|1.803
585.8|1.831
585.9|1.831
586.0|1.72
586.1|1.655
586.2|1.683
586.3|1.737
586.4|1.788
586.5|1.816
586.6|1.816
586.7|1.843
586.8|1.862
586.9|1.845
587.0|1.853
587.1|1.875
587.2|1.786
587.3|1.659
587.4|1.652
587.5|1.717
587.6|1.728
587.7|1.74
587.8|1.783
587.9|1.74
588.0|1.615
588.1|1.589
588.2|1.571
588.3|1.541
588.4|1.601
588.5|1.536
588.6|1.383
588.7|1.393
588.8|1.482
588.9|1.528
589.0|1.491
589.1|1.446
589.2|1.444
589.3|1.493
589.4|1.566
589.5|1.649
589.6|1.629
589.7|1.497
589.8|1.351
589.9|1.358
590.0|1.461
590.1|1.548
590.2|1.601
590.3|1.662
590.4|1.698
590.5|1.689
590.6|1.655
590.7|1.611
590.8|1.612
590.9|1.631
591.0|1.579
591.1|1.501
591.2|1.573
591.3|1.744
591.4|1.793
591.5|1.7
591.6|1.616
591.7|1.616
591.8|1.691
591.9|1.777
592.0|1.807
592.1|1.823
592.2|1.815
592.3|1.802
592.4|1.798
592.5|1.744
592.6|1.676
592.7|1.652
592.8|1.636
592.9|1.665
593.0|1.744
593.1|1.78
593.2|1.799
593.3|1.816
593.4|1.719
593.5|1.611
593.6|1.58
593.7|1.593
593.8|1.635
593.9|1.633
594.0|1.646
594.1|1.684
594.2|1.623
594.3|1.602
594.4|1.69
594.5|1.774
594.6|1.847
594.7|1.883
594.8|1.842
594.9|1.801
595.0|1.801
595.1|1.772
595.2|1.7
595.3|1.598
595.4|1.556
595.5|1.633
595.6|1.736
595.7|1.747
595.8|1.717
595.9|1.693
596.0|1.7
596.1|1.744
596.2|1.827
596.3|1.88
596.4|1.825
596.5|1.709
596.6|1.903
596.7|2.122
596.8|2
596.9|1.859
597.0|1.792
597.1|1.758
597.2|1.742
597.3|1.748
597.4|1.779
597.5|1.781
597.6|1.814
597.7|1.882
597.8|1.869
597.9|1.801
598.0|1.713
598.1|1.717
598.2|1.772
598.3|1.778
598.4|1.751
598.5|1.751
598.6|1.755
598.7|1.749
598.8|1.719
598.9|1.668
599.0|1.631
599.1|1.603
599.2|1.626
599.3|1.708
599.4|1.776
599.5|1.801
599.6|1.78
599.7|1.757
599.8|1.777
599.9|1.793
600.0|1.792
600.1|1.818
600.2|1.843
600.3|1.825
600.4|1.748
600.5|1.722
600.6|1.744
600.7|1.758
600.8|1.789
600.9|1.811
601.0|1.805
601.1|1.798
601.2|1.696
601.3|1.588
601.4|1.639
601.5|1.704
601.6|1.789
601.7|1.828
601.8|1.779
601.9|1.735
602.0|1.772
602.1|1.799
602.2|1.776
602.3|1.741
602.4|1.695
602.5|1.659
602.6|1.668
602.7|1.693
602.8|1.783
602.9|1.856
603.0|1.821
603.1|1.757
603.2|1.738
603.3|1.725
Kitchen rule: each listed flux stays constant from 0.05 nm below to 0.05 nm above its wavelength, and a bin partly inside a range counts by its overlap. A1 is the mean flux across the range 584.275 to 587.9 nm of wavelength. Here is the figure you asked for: 1.78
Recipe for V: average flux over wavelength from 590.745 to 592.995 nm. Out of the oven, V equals 1.69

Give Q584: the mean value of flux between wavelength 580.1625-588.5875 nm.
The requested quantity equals 1.77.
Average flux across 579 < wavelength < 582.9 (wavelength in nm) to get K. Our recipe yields 1.79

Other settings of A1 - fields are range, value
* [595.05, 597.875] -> 1.78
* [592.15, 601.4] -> 1.75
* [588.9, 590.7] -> 1.54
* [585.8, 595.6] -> 1.67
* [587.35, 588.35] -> 1.67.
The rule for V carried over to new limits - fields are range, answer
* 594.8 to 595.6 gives 1.71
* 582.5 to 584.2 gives 1.81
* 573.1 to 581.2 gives 1.78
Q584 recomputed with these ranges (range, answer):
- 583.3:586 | 1.8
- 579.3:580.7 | 1.76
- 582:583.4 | 1.82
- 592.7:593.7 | 1.7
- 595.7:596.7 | 1.79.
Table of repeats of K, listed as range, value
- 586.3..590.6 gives 1.63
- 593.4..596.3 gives 1.71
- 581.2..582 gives 1.78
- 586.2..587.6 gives 1.78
